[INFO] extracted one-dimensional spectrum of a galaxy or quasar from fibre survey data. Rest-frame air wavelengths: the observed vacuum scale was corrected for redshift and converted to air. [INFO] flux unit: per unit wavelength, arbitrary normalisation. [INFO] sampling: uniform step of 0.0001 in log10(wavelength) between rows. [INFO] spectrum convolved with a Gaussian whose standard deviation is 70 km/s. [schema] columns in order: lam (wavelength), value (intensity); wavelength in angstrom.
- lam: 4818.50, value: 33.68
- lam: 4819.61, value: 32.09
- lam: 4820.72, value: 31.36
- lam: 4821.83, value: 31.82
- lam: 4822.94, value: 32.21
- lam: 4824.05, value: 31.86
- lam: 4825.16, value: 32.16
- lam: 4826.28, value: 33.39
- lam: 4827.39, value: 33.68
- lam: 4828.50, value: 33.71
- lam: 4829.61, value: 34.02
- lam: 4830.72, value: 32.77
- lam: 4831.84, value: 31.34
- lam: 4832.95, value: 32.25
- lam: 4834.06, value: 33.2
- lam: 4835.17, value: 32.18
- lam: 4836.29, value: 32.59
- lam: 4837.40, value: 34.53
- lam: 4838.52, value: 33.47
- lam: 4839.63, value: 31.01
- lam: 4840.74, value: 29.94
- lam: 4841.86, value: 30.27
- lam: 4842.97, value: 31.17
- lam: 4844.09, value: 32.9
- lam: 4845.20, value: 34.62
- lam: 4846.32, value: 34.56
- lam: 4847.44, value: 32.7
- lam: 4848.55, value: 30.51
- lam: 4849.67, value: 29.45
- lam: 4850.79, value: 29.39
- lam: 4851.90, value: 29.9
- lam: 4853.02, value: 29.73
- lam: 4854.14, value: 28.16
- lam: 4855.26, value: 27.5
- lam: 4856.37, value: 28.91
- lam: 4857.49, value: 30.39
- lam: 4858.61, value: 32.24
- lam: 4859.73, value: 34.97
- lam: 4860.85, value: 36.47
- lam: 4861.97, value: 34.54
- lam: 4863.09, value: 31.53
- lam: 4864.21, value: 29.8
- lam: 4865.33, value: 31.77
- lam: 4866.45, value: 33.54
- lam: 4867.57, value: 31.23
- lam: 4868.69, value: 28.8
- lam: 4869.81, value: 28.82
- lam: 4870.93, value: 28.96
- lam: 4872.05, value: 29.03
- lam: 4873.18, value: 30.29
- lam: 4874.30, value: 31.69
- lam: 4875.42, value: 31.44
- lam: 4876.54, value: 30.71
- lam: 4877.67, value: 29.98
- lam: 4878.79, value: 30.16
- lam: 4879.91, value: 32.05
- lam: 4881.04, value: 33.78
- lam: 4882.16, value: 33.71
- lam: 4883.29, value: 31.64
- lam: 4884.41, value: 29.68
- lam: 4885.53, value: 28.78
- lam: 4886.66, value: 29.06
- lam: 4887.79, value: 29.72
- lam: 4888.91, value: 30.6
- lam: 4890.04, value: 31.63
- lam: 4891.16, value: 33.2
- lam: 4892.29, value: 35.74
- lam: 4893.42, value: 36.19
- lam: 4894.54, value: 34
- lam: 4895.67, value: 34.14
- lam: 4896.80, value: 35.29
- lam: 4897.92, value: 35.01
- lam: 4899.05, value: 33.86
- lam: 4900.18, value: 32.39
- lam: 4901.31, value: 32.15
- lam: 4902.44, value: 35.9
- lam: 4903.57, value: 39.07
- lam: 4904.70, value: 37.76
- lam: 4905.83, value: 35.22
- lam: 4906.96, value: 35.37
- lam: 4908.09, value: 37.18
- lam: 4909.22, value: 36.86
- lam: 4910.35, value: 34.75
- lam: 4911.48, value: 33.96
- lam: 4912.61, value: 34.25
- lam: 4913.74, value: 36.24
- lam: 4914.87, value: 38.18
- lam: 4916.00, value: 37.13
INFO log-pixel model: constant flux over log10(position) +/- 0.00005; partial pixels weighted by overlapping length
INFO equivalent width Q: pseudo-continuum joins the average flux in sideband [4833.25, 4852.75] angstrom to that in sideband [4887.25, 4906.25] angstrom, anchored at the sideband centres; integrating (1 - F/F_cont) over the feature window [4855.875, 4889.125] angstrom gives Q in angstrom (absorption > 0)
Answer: 2.0 angstrom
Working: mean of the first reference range 31.9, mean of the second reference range 34.2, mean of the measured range 31.1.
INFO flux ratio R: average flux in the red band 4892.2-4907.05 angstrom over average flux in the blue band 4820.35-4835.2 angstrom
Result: 1.08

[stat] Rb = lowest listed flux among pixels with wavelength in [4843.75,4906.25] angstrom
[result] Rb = 27.5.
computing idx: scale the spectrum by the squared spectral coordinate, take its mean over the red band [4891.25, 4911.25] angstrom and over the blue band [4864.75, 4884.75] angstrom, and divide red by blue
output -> 1.15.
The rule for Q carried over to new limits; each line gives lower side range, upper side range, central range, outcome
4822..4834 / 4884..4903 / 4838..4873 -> 1.7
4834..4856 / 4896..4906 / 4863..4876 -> 1.0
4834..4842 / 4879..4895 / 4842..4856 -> 0.6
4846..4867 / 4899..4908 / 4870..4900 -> 1.7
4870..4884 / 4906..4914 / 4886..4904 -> 0.0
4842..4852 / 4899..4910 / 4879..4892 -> 1.1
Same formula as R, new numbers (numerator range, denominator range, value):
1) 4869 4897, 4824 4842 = 0.97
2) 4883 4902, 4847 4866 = 1.05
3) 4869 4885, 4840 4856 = 1.00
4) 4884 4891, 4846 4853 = 0.98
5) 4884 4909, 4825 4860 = 1.06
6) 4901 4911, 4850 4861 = 1.18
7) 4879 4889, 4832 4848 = 0.95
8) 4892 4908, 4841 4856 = 1.14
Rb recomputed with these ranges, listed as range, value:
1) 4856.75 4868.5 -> 29.8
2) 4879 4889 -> 28.78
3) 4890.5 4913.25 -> 32.15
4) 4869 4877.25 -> 28.82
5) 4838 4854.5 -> 28.16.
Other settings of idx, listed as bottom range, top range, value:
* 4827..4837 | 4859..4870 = 0.99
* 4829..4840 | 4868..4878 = 0.93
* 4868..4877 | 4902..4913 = 1.22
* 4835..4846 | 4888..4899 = 1.07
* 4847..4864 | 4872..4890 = 1.00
